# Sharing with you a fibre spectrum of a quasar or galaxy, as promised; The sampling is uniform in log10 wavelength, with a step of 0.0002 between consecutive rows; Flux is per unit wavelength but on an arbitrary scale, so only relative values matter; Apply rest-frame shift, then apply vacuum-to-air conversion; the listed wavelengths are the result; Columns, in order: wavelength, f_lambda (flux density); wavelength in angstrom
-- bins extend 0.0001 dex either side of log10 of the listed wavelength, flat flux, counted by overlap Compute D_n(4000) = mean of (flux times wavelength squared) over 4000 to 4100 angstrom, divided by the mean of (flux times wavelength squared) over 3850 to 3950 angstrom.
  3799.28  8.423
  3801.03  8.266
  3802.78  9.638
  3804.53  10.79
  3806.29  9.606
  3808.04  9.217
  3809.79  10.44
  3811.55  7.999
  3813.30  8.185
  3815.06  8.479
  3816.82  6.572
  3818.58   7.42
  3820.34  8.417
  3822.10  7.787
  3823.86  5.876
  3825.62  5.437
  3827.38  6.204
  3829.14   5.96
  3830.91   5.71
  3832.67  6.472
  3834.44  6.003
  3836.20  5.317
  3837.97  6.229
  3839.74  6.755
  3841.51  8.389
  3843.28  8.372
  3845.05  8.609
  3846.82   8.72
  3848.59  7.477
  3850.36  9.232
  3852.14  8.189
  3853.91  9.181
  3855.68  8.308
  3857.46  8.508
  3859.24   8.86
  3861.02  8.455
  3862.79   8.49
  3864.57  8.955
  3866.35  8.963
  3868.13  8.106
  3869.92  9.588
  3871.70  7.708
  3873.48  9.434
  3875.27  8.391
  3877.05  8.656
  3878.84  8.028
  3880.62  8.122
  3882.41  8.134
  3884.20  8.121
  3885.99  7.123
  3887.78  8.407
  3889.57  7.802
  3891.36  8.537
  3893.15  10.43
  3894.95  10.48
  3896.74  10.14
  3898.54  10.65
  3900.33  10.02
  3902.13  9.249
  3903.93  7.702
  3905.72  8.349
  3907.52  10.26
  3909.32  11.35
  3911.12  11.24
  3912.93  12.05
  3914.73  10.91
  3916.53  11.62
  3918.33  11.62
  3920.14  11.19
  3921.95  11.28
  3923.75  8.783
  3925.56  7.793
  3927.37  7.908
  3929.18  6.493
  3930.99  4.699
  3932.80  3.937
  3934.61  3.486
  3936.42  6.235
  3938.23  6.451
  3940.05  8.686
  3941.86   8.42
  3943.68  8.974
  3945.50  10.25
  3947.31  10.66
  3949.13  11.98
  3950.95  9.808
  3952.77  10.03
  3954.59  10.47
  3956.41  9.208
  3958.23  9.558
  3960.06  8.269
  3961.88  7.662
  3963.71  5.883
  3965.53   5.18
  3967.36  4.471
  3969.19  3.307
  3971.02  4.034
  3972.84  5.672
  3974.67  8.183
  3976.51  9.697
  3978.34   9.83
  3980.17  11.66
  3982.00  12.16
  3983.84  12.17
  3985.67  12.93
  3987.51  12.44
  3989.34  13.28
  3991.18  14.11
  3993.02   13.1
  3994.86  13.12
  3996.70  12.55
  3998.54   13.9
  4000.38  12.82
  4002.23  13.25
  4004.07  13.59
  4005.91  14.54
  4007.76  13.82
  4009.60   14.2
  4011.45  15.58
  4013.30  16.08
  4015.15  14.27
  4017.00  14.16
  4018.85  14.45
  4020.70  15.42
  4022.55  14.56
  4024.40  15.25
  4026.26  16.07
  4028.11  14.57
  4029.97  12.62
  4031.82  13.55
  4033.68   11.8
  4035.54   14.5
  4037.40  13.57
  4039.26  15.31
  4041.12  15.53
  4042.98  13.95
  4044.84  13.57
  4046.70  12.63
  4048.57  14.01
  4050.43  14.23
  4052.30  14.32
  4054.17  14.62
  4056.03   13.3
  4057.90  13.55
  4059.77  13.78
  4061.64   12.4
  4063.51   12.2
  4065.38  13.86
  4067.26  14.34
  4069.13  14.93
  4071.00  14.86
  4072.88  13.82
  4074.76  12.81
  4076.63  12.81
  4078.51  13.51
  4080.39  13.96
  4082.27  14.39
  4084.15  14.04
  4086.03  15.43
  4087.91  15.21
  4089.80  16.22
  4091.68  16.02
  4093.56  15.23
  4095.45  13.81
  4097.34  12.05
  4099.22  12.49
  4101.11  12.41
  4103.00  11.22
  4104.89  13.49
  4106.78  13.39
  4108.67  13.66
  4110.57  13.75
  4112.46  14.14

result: 1.72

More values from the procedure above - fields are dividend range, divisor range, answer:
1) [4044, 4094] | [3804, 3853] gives 2.09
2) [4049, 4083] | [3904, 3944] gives 1.70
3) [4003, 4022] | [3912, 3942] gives 1.83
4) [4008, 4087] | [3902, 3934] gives 1.64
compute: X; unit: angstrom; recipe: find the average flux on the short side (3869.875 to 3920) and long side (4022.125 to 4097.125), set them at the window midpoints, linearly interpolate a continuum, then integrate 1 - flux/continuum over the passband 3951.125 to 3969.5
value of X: 5.9 angstrom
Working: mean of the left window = 9.46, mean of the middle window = 7.63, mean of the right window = 14.1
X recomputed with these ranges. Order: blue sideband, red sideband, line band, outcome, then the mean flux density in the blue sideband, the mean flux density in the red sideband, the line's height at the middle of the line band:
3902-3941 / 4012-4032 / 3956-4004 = 9.0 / 8.68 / 14.7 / 12.2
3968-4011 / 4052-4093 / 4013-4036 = -3.2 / 11.5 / 14.1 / 12.6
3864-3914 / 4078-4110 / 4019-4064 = -4.7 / 9.15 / 13.9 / 12.7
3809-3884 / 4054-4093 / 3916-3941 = 5.6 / 7.86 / 14.1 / 10.1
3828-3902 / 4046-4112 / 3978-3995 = -1.7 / 8.28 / 13.8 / 11.4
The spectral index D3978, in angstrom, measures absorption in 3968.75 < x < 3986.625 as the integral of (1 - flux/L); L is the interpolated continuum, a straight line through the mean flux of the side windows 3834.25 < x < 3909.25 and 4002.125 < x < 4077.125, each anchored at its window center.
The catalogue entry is 4.4 angstrom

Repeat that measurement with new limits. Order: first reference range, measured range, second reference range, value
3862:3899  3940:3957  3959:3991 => -2.2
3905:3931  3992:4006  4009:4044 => 0.0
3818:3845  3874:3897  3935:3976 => -4.4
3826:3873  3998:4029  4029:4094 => -4.7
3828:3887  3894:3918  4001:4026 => -0.8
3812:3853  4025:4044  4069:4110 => -2.6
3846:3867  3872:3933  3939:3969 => -3.8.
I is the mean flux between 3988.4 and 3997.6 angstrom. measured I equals 13.2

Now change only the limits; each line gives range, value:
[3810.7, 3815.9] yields 8.22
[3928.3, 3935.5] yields 4.65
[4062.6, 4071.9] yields 14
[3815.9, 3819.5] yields 7.02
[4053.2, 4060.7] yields 13.8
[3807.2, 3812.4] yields 9.22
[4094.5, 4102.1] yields 12.7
